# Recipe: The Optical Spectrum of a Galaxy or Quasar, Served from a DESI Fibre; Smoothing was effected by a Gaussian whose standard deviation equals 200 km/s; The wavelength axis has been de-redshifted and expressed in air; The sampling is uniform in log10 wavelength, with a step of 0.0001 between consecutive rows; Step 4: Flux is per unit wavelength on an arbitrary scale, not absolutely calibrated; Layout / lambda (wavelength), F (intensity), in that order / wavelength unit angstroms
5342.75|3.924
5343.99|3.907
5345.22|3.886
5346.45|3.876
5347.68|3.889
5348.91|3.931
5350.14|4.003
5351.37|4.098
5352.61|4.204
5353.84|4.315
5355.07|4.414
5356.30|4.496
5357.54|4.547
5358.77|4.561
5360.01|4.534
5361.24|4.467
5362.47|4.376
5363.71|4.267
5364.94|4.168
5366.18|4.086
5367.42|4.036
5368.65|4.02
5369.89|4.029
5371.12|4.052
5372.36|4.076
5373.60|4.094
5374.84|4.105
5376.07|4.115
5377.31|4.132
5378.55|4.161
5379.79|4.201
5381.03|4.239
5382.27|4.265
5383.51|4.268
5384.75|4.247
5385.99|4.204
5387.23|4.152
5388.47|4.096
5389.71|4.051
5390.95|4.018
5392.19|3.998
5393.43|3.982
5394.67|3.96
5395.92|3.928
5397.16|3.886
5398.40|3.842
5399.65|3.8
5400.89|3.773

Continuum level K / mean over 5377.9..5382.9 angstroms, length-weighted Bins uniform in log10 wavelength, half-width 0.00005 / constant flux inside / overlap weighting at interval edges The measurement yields 4.21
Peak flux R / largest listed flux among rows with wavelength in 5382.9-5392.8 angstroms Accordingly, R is 4.268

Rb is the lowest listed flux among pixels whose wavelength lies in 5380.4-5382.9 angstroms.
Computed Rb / 4.239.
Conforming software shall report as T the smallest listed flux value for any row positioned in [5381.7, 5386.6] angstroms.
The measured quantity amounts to 4.204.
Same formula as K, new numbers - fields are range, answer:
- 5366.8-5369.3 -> 4.03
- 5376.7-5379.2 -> 4.14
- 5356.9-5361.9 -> 4.53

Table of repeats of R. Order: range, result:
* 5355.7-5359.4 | 4.561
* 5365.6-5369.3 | 4.086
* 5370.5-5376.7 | 4.115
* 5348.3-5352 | 4.098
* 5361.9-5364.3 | 4.376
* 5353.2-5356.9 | 4.496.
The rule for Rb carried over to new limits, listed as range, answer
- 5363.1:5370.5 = 4.02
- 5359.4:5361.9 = 4.467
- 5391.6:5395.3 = 3.96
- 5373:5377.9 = 4.094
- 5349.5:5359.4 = 4.003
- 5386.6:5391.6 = 4.018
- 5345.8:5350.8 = 3.876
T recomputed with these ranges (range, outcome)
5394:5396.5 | 3.928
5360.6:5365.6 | 4.168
